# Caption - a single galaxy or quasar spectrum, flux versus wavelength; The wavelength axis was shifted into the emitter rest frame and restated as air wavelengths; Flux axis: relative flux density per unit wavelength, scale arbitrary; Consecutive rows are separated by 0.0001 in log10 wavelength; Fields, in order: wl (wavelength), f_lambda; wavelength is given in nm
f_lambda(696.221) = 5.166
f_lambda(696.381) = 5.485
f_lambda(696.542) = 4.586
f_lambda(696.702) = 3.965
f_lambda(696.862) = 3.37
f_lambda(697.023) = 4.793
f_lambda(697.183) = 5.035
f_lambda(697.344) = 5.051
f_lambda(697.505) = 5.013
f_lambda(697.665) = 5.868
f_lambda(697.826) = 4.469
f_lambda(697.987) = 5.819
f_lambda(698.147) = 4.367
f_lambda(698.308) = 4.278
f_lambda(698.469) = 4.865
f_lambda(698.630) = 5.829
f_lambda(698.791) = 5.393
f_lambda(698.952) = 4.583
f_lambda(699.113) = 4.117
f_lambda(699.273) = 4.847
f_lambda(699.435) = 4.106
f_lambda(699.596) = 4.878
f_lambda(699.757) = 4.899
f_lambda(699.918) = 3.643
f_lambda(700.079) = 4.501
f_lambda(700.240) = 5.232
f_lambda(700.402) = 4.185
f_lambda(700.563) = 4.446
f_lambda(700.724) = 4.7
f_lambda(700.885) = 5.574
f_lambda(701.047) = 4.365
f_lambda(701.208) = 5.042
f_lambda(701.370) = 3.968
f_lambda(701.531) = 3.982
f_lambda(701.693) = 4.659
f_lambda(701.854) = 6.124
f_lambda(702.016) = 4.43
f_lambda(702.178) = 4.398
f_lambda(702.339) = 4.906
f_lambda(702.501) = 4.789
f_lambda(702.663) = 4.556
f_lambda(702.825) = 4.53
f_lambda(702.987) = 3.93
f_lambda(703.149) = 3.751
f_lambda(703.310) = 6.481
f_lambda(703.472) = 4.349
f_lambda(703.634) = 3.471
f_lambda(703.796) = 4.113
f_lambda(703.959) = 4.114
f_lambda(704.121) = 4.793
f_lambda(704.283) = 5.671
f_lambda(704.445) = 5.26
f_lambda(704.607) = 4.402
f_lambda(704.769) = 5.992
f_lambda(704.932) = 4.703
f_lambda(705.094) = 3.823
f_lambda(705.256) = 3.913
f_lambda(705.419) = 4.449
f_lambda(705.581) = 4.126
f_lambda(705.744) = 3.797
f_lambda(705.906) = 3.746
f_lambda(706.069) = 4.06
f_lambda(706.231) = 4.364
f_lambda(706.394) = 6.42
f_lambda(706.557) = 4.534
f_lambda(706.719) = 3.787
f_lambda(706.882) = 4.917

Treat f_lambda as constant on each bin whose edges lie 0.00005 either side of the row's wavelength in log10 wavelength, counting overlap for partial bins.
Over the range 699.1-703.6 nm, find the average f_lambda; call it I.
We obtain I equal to 4.62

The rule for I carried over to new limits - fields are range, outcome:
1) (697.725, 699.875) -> 4.79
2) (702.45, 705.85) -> 4.52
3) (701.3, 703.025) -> 4.59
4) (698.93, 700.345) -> 4.53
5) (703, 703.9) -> 4.39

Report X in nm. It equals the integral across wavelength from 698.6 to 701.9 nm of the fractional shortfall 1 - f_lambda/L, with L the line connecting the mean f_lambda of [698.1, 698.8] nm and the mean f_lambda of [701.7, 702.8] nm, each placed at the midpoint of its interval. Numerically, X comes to 0.13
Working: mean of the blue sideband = 4.92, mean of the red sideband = 4.84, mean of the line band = 4.69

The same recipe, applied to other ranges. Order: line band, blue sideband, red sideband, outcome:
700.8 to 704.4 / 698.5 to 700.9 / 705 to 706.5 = -0.10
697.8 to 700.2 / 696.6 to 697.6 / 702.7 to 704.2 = -0.11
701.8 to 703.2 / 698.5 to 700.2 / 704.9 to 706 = -0.07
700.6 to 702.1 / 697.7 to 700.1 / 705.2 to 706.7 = -0.05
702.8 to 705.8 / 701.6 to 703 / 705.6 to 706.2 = -0.16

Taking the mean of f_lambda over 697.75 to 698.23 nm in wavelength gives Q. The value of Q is 4.89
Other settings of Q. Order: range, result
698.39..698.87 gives 5.36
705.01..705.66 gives 4.08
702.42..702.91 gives 4.61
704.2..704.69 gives 5.12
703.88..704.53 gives 4.96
